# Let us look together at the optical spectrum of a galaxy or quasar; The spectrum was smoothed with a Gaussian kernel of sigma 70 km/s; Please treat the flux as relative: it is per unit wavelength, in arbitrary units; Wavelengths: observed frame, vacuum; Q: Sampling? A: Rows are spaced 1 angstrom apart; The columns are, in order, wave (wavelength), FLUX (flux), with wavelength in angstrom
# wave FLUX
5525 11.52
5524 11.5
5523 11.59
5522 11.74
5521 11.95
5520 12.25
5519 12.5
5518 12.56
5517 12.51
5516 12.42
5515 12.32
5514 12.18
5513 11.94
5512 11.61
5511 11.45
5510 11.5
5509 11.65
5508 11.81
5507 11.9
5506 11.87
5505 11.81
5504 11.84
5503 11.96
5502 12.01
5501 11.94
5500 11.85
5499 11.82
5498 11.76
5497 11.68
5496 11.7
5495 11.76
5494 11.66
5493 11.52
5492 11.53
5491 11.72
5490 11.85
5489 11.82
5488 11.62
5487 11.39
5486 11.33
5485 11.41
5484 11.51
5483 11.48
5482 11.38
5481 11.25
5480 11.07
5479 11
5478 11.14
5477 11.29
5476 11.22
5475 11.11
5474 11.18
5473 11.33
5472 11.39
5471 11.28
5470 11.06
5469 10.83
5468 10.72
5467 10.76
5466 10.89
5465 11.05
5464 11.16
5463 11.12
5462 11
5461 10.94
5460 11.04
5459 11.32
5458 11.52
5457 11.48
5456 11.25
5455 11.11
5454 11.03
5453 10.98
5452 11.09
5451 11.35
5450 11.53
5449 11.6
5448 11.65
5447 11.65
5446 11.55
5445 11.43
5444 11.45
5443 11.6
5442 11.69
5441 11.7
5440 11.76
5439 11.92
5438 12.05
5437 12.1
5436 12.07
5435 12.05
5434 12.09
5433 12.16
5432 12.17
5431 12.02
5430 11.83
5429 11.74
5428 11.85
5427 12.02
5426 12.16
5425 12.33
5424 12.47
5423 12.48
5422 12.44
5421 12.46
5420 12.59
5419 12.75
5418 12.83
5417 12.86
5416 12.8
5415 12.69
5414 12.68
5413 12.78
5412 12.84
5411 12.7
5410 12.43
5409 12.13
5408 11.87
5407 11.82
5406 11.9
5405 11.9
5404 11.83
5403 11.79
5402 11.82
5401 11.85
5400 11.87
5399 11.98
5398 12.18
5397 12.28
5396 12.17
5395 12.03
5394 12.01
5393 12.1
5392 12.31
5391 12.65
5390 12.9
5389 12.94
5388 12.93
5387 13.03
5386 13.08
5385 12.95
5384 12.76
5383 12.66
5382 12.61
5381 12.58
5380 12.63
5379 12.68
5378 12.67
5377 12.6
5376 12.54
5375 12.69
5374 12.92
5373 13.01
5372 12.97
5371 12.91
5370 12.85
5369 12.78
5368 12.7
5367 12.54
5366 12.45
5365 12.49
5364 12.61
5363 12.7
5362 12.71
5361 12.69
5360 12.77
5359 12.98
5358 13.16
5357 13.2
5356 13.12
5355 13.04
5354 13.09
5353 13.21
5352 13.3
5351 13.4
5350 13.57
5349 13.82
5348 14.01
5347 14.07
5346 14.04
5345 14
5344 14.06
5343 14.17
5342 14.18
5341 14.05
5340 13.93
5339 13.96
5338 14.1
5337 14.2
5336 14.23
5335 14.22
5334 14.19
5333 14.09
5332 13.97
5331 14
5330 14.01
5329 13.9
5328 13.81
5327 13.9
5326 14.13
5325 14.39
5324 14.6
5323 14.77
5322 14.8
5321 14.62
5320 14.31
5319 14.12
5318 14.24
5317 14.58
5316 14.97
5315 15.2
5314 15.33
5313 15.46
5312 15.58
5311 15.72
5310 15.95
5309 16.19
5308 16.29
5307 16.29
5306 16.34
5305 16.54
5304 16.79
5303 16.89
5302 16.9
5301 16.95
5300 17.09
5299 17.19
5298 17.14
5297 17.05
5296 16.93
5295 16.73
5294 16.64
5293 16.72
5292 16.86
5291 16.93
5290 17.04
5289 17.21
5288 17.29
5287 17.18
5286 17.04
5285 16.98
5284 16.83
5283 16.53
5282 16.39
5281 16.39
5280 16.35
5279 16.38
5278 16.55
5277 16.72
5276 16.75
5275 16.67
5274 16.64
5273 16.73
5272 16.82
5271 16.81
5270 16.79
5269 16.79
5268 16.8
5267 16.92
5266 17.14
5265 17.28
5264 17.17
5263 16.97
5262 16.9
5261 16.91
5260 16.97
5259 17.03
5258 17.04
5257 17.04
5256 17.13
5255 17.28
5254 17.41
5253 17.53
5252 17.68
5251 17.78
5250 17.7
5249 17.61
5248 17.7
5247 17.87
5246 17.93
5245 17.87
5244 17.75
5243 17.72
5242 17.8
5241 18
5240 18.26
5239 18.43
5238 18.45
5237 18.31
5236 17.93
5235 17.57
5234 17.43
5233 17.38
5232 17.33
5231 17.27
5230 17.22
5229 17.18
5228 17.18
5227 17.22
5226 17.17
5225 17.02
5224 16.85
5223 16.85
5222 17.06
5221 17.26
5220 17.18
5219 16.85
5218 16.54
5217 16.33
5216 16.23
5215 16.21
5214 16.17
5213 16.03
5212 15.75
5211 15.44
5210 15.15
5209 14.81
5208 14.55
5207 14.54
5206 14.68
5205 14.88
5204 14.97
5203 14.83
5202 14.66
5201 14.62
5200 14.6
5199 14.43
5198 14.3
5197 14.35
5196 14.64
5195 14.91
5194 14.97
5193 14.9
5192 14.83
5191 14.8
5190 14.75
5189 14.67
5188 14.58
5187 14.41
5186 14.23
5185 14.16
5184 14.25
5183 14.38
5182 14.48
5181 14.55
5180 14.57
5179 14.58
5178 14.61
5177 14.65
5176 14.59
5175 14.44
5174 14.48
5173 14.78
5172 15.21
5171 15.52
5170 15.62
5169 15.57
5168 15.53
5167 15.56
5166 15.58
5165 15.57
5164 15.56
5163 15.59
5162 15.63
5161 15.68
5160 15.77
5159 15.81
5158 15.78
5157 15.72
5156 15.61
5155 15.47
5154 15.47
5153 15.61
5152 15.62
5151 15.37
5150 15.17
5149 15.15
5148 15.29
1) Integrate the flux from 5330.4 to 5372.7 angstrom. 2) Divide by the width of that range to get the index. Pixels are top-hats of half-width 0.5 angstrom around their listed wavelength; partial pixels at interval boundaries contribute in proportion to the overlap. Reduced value 13.4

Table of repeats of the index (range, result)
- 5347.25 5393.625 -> 12.9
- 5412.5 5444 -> 12.2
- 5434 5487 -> 11.4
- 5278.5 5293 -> 16.8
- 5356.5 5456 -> 12.3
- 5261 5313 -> 16.7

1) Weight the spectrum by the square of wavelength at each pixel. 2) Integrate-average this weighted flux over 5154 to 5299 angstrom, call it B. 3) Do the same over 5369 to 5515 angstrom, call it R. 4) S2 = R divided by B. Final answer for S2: 0.79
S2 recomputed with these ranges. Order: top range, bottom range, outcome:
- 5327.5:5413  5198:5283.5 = 0.81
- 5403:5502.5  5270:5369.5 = 0.82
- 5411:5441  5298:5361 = 0.87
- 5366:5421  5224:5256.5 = 0.75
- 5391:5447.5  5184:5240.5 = 0.82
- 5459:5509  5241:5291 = 0.72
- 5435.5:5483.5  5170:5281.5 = 0.76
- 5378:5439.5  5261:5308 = 0.77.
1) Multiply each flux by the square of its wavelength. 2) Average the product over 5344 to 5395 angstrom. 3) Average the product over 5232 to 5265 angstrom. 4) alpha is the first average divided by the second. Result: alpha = 0.77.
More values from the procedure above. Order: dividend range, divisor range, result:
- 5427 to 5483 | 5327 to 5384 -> 0.89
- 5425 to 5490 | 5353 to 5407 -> 0.94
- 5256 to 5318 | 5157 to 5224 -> 1.13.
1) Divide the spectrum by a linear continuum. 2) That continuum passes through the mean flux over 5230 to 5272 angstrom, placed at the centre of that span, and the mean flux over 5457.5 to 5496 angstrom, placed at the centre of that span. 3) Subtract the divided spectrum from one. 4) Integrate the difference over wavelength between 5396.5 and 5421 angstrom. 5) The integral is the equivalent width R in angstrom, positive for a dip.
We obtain 1.55 angstrom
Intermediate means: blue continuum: 17.4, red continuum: 11.3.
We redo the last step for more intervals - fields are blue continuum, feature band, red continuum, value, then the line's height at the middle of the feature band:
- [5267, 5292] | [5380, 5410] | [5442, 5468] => 1.90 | 13.1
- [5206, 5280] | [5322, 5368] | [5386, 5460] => 1.79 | 14.2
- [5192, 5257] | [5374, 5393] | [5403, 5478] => 0.43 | 13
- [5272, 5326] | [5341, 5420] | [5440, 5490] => 5.75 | 13.8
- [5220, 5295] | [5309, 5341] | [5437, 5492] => 1.62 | 15.3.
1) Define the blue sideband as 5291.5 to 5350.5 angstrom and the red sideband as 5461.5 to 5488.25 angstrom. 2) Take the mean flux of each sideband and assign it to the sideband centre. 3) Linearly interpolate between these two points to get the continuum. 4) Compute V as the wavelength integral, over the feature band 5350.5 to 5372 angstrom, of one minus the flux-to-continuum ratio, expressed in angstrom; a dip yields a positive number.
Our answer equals 1.80 angstrom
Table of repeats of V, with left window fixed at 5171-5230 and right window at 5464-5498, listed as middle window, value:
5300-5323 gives -3.19 angstrom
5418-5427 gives -0.21 angstrom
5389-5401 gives 0.30 angstrom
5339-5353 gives -0.65 angstrom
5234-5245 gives -2.40 angstrom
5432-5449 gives 0.14 angstrom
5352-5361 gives 0.03 angstrom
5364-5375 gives 0.14 angstrom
